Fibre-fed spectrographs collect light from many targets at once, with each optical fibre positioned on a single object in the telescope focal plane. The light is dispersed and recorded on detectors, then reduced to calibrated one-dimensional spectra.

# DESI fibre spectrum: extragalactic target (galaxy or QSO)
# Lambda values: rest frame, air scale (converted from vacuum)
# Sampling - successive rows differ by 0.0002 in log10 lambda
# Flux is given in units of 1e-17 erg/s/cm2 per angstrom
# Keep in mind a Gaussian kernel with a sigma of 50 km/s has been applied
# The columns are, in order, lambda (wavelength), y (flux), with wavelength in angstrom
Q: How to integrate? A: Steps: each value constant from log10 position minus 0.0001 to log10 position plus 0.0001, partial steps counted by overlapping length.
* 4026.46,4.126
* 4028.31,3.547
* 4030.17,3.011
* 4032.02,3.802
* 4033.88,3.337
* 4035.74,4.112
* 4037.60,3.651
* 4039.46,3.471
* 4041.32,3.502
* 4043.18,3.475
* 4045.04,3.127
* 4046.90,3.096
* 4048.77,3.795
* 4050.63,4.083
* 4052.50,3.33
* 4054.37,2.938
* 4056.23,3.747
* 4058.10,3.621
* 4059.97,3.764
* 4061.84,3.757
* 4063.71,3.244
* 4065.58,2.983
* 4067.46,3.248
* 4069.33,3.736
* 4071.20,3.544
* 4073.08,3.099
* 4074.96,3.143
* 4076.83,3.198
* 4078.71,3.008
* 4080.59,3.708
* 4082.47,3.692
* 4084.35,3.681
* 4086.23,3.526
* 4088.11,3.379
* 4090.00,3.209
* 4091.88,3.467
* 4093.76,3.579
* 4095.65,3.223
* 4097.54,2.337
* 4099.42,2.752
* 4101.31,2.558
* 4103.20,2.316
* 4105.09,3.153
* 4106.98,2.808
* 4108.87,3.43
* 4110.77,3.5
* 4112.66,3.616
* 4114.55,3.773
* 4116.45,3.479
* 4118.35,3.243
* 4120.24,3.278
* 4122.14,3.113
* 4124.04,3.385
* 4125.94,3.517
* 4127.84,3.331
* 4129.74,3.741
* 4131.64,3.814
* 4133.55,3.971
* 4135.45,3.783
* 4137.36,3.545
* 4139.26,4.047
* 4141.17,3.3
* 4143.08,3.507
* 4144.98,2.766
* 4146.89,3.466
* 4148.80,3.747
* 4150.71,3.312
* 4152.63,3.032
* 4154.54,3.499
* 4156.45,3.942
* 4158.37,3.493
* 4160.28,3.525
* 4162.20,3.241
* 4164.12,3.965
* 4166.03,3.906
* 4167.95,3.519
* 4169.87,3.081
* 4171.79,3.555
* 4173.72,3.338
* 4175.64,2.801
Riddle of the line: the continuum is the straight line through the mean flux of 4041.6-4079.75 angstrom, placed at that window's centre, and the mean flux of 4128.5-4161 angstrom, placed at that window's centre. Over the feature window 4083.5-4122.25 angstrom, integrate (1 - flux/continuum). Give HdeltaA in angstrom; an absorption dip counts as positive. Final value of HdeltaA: 2.97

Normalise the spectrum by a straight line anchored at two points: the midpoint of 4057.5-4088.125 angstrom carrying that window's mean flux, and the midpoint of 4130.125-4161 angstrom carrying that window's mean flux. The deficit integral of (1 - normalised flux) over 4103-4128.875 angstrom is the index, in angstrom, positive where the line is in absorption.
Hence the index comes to 1.4 angstrom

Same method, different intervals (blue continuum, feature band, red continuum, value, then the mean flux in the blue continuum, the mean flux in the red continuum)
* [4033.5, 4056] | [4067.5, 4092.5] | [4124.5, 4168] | 0.8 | 3.51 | 3.56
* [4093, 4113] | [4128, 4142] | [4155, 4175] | -1.9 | 3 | 3.54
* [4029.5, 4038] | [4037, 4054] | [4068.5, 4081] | 0.2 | 3.6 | 3.33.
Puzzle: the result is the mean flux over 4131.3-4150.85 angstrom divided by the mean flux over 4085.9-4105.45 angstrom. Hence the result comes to 1.18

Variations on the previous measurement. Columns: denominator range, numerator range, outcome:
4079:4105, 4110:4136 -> 1.11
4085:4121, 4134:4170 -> 1.10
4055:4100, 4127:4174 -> 1.05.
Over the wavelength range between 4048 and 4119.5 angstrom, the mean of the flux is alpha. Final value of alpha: 3.33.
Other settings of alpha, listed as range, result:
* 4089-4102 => 3.03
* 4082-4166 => 3.39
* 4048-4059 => 3.58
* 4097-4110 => 2.79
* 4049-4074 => 3.48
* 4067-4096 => 3.41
